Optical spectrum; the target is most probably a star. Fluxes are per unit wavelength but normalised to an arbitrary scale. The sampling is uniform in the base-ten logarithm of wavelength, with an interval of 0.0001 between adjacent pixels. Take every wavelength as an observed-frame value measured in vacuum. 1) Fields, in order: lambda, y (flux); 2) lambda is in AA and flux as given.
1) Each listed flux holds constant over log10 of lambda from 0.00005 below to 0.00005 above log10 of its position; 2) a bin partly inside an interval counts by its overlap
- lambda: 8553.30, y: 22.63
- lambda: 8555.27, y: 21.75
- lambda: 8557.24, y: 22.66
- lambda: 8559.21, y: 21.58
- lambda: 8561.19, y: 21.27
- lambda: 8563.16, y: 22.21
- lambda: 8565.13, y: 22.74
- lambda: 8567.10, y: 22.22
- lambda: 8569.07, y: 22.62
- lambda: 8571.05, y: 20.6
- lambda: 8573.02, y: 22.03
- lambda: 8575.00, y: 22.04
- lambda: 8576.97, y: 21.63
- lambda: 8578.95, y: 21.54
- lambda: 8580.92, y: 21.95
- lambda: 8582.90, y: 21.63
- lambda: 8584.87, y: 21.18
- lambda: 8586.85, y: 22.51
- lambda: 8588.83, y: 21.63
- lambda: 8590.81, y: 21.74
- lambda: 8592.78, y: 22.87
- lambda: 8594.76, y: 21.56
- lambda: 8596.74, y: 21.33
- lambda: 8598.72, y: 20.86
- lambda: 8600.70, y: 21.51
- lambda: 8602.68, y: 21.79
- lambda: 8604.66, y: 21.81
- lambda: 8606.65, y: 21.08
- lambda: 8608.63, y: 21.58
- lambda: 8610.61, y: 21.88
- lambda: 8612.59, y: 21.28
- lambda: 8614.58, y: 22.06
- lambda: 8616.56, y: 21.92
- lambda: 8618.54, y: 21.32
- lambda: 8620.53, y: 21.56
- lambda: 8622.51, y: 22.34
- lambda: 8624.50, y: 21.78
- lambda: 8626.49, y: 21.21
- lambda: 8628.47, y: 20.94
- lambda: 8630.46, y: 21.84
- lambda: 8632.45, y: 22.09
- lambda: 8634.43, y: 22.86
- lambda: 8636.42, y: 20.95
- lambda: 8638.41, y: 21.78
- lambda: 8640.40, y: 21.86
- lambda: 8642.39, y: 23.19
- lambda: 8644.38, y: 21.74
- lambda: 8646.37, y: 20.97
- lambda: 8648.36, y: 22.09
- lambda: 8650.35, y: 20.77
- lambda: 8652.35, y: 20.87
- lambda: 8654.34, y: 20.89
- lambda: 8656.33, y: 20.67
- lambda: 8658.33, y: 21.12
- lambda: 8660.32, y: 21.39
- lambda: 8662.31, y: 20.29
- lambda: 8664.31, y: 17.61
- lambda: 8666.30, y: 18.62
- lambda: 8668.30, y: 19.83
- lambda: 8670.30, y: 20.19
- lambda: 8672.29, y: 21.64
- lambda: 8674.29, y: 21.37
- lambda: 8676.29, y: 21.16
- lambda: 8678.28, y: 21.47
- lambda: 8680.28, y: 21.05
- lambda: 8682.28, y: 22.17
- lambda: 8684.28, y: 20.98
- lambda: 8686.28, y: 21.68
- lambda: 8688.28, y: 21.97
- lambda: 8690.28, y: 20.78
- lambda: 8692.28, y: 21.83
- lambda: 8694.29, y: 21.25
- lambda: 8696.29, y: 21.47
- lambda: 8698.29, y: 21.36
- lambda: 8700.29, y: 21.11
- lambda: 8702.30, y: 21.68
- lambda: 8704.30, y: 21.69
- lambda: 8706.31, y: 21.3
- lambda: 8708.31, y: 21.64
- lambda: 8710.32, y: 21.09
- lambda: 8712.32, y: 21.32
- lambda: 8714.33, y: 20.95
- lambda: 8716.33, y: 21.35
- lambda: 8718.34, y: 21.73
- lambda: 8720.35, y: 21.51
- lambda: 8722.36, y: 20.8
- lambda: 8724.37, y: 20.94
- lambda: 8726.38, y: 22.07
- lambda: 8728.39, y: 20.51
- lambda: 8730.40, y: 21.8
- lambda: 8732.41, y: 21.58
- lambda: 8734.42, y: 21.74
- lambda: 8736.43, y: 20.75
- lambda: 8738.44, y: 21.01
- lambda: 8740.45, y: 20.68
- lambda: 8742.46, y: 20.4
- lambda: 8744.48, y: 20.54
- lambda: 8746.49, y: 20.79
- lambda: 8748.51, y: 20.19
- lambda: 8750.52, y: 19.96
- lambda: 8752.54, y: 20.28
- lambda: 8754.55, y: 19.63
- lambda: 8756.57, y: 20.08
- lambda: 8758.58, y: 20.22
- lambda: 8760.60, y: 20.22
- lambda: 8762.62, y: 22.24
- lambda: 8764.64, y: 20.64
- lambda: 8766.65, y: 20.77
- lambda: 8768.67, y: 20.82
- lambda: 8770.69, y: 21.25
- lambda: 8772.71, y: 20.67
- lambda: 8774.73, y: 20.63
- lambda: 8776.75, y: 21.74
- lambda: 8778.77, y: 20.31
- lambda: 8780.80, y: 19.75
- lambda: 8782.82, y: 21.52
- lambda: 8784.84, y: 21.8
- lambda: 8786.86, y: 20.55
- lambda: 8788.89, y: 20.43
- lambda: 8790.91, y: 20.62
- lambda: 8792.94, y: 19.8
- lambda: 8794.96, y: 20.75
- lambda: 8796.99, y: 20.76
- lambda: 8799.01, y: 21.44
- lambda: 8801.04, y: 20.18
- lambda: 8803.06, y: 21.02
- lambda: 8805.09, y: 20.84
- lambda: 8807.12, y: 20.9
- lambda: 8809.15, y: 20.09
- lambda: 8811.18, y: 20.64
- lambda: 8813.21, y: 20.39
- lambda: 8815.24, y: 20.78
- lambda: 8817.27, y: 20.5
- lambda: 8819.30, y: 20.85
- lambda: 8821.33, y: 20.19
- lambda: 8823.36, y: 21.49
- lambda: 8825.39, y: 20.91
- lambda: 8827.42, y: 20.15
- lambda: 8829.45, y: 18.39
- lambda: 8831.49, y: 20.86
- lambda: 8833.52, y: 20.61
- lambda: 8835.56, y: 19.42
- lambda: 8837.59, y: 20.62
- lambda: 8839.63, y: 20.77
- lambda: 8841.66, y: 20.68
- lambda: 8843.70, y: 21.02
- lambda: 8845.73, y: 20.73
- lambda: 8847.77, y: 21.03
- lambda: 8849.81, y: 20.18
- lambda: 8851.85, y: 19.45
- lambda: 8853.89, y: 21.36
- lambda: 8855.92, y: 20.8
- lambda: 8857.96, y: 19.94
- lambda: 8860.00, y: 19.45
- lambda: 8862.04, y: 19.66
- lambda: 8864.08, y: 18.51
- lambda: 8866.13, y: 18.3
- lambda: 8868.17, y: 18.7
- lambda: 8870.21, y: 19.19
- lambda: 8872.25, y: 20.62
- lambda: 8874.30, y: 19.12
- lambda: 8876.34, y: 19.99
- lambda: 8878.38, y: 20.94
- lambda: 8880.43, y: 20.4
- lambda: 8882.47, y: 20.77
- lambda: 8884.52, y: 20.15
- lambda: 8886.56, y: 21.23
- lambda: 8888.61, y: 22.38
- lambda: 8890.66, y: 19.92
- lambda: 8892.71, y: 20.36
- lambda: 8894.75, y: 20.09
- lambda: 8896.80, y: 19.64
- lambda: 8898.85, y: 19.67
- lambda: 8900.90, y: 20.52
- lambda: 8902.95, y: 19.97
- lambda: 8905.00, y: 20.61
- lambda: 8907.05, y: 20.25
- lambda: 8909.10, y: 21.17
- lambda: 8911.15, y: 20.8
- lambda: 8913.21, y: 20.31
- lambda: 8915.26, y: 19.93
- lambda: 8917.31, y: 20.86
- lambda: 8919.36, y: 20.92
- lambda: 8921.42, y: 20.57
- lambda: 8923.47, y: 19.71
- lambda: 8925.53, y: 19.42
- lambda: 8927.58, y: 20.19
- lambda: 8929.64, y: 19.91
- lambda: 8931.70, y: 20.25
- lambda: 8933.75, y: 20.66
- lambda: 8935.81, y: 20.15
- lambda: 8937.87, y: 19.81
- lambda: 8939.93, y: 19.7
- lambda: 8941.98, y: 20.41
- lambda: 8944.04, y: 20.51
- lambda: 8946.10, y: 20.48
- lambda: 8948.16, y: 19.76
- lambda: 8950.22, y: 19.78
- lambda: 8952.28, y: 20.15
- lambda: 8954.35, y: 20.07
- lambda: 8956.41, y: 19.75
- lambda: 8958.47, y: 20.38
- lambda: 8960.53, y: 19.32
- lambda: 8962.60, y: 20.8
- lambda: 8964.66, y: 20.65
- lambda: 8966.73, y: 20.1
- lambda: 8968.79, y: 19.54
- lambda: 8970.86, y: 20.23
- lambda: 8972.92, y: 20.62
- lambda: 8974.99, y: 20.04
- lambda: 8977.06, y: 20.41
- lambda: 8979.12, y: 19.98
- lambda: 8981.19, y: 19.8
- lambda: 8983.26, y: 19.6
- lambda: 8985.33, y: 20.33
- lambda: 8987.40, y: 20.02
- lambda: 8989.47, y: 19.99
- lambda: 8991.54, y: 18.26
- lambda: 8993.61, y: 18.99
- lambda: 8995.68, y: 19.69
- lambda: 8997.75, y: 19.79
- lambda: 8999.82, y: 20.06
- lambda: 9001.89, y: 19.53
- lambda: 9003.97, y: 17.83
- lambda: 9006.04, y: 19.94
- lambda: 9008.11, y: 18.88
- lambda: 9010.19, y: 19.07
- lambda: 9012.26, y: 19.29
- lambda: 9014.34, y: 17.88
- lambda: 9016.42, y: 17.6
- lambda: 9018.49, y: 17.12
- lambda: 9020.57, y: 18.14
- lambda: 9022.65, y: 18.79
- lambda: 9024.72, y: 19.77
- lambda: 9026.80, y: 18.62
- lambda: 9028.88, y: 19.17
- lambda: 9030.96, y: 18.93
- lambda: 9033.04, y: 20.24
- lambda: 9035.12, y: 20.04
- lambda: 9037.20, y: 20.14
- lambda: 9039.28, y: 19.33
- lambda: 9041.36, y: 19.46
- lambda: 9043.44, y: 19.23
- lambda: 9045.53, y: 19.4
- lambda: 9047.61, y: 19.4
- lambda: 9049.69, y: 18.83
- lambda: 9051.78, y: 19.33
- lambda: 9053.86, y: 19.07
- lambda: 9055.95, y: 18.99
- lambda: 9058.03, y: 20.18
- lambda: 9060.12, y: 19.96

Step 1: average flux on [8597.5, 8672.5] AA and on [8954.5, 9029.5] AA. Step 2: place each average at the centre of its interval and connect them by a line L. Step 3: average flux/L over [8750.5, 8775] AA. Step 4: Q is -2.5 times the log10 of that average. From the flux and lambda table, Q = 0.00 mag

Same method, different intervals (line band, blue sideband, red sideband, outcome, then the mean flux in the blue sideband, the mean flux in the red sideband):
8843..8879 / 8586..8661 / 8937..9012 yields 0.03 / 21.6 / 19.8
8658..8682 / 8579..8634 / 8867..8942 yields 0.04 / 21.7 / 20.2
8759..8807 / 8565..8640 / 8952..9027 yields -0.01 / 21.7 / 19.5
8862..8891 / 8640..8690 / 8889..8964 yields 0.02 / 21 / 20.2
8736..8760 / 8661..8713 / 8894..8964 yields 0.02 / 21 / 20.2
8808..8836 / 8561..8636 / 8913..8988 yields 0.02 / 21.8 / 20.1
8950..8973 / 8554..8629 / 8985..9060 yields -0.03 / 21.7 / 19.2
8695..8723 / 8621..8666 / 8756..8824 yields -0.02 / 21.3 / 20.7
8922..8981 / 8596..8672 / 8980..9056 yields -0.03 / 21.3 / 19.2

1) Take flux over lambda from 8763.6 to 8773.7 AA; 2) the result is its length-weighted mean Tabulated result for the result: 20.8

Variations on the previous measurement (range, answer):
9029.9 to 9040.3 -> 19.7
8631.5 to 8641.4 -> 21.9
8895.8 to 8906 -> 20.1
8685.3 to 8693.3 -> 21.5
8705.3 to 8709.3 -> 21.5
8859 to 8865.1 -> 19.2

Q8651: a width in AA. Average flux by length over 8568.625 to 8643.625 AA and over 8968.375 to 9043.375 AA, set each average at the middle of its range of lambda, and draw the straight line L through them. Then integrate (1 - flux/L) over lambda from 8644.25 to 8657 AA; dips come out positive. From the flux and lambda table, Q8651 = 0.2 AA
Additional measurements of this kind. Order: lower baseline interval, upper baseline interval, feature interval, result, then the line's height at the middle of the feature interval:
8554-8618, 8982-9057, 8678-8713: -0.5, 21.1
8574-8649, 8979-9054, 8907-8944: -0.9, 19.8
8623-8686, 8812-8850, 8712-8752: -0.3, 20.9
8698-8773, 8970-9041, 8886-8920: -0.9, 20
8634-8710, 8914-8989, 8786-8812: 0.1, 20.7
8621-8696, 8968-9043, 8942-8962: -0.4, 19.7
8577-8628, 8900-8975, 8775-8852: 0.6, 20.8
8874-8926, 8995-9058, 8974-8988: -0.3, 19.6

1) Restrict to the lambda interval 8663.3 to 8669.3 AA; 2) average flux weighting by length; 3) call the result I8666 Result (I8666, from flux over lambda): 18.7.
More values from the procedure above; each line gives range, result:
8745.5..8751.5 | 20.3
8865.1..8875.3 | 19.2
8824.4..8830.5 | 19.8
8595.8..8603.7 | 21.4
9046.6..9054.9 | 19.2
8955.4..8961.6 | 19.8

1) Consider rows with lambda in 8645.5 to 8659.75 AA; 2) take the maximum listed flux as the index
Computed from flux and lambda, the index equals 22.09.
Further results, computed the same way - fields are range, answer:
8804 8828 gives 21.49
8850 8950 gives 22.38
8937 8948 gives 20.51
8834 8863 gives 21.36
